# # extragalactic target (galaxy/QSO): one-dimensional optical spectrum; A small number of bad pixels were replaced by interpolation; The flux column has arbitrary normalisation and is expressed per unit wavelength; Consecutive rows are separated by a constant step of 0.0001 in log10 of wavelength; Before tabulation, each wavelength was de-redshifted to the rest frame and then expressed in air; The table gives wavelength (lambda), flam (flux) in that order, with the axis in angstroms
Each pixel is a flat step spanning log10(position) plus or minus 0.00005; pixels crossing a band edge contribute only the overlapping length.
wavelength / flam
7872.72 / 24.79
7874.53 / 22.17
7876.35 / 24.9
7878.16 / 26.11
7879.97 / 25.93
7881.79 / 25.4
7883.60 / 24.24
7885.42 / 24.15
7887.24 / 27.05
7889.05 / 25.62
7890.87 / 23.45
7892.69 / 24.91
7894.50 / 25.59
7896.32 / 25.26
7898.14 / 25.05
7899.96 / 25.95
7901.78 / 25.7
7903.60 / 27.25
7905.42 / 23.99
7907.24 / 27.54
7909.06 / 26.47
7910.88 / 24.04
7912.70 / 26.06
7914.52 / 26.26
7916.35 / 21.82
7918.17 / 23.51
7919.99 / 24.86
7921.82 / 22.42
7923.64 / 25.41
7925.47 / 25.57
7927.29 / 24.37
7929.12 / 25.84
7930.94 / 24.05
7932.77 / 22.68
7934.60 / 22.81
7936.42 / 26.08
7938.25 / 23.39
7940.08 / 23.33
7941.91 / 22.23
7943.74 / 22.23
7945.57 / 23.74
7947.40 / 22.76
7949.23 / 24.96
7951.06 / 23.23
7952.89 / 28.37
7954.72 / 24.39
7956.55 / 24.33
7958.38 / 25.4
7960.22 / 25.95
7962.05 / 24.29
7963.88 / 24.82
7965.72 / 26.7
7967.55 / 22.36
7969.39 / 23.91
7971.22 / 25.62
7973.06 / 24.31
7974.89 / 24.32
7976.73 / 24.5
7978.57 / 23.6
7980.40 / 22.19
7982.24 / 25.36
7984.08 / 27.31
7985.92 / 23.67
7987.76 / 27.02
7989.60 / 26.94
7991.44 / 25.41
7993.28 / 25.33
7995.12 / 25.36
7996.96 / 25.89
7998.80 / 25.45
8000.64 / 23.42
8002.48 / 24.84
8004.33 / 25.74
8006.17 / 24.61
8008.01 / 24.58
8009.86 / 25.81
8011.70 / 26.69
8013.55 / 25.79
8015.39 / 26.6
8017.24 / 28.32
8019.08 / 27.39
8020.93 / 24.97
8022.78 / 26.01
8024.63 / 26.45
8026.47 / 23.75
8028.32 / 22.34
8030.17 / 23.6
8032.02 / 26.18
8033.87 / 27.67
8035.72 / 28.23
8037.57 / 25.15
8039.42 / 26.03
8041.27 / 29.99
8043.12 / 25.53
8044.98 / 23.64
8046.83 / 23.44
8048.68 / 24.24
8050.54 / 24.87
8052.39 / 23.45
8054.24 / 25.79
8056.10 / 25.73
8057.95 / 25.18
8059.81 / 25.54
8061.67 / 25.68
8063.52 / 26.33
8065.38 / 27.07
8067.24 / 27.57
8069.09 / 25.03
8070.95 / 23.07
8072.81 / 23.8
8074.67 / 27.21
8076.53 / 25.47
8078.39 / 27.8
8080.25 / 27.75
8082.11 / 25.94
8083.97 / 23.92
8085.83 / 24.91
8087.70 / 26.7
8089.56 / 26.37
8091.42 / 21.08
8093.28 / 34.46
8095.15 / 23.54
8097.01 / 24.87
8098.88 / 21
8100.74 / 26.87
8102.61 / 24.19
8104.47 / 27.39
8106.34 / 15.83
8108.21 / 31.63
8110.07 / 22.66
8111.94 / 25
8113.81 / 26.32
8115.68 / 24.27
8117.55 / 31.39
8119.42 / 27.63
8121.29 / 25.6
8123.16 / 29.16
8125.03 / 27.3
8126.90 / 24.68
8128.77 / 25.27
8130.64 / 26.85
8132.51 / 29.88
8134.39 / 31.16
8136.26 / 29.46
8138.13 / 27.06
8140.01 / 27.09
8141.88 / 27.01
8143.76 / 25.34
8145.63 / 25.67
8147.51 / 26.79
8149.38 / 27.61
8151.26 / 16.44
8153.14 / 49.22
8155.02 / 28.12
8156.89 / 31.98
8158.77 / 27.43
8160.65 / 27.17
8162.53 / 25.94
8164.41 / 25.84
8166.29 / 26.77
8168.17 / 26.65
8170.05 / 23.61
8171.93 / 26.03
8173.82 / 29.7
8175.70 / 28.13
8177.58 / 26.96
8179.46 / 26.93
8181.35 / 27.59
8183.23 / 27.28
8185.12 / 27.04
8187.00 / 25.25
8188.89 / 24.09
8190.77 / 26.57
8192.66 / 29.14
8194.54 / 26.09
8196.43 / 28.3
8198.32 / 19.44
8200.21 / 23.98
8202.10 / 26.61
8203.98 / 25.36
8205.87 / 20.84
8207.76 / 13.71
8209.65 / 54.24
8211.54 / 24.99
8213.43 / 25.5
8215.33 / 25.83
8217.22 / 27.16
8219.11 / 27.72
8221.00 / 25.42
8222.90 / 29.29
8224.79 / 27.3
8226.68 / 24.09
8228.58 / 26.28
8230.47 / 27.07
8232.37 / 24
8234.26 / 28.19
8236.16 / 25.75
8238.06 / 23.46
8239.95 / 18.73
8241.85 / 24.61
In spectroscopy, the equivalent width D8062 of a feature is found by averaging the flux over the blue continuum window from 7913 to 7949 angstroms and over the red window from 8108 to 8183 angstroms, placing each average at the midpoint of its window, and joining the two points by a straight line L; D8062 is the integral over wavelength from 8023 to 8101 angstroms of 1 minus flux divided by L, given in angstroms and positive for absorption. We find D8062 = 1.6 angstroms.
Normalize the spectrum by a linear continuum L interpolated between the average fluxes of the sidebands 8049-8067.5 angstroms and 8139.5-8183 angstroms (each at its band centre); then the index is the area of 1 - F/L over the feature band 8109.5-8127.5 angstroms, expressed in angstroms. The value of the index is 0.2 angstroms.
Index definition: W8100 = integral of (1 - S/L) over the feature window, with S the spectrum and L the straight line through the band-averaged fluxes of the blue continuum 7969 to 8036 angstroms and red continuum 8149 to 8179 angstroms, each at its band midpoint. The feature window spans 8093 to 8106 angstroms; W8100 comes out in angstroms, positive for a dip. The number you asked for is 0.9 angstroms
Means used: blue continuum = 25.4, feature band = 25.1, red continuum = 28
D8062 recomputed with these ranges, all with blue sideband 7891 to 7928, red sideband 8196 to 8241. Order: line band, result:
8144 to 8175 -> -2.4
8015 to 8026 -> -0.5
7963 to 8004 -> 0.6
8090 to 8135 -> -0.9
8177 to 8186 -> -0.5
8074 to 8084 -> -0.4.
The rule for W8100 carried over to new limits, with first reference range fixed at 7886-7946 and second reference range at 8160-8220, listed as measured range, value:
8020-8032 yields 0.38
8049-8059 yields 0.26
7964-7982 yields 0.60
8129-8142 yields -1.03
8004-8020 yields -0.53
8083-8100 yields 0.44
